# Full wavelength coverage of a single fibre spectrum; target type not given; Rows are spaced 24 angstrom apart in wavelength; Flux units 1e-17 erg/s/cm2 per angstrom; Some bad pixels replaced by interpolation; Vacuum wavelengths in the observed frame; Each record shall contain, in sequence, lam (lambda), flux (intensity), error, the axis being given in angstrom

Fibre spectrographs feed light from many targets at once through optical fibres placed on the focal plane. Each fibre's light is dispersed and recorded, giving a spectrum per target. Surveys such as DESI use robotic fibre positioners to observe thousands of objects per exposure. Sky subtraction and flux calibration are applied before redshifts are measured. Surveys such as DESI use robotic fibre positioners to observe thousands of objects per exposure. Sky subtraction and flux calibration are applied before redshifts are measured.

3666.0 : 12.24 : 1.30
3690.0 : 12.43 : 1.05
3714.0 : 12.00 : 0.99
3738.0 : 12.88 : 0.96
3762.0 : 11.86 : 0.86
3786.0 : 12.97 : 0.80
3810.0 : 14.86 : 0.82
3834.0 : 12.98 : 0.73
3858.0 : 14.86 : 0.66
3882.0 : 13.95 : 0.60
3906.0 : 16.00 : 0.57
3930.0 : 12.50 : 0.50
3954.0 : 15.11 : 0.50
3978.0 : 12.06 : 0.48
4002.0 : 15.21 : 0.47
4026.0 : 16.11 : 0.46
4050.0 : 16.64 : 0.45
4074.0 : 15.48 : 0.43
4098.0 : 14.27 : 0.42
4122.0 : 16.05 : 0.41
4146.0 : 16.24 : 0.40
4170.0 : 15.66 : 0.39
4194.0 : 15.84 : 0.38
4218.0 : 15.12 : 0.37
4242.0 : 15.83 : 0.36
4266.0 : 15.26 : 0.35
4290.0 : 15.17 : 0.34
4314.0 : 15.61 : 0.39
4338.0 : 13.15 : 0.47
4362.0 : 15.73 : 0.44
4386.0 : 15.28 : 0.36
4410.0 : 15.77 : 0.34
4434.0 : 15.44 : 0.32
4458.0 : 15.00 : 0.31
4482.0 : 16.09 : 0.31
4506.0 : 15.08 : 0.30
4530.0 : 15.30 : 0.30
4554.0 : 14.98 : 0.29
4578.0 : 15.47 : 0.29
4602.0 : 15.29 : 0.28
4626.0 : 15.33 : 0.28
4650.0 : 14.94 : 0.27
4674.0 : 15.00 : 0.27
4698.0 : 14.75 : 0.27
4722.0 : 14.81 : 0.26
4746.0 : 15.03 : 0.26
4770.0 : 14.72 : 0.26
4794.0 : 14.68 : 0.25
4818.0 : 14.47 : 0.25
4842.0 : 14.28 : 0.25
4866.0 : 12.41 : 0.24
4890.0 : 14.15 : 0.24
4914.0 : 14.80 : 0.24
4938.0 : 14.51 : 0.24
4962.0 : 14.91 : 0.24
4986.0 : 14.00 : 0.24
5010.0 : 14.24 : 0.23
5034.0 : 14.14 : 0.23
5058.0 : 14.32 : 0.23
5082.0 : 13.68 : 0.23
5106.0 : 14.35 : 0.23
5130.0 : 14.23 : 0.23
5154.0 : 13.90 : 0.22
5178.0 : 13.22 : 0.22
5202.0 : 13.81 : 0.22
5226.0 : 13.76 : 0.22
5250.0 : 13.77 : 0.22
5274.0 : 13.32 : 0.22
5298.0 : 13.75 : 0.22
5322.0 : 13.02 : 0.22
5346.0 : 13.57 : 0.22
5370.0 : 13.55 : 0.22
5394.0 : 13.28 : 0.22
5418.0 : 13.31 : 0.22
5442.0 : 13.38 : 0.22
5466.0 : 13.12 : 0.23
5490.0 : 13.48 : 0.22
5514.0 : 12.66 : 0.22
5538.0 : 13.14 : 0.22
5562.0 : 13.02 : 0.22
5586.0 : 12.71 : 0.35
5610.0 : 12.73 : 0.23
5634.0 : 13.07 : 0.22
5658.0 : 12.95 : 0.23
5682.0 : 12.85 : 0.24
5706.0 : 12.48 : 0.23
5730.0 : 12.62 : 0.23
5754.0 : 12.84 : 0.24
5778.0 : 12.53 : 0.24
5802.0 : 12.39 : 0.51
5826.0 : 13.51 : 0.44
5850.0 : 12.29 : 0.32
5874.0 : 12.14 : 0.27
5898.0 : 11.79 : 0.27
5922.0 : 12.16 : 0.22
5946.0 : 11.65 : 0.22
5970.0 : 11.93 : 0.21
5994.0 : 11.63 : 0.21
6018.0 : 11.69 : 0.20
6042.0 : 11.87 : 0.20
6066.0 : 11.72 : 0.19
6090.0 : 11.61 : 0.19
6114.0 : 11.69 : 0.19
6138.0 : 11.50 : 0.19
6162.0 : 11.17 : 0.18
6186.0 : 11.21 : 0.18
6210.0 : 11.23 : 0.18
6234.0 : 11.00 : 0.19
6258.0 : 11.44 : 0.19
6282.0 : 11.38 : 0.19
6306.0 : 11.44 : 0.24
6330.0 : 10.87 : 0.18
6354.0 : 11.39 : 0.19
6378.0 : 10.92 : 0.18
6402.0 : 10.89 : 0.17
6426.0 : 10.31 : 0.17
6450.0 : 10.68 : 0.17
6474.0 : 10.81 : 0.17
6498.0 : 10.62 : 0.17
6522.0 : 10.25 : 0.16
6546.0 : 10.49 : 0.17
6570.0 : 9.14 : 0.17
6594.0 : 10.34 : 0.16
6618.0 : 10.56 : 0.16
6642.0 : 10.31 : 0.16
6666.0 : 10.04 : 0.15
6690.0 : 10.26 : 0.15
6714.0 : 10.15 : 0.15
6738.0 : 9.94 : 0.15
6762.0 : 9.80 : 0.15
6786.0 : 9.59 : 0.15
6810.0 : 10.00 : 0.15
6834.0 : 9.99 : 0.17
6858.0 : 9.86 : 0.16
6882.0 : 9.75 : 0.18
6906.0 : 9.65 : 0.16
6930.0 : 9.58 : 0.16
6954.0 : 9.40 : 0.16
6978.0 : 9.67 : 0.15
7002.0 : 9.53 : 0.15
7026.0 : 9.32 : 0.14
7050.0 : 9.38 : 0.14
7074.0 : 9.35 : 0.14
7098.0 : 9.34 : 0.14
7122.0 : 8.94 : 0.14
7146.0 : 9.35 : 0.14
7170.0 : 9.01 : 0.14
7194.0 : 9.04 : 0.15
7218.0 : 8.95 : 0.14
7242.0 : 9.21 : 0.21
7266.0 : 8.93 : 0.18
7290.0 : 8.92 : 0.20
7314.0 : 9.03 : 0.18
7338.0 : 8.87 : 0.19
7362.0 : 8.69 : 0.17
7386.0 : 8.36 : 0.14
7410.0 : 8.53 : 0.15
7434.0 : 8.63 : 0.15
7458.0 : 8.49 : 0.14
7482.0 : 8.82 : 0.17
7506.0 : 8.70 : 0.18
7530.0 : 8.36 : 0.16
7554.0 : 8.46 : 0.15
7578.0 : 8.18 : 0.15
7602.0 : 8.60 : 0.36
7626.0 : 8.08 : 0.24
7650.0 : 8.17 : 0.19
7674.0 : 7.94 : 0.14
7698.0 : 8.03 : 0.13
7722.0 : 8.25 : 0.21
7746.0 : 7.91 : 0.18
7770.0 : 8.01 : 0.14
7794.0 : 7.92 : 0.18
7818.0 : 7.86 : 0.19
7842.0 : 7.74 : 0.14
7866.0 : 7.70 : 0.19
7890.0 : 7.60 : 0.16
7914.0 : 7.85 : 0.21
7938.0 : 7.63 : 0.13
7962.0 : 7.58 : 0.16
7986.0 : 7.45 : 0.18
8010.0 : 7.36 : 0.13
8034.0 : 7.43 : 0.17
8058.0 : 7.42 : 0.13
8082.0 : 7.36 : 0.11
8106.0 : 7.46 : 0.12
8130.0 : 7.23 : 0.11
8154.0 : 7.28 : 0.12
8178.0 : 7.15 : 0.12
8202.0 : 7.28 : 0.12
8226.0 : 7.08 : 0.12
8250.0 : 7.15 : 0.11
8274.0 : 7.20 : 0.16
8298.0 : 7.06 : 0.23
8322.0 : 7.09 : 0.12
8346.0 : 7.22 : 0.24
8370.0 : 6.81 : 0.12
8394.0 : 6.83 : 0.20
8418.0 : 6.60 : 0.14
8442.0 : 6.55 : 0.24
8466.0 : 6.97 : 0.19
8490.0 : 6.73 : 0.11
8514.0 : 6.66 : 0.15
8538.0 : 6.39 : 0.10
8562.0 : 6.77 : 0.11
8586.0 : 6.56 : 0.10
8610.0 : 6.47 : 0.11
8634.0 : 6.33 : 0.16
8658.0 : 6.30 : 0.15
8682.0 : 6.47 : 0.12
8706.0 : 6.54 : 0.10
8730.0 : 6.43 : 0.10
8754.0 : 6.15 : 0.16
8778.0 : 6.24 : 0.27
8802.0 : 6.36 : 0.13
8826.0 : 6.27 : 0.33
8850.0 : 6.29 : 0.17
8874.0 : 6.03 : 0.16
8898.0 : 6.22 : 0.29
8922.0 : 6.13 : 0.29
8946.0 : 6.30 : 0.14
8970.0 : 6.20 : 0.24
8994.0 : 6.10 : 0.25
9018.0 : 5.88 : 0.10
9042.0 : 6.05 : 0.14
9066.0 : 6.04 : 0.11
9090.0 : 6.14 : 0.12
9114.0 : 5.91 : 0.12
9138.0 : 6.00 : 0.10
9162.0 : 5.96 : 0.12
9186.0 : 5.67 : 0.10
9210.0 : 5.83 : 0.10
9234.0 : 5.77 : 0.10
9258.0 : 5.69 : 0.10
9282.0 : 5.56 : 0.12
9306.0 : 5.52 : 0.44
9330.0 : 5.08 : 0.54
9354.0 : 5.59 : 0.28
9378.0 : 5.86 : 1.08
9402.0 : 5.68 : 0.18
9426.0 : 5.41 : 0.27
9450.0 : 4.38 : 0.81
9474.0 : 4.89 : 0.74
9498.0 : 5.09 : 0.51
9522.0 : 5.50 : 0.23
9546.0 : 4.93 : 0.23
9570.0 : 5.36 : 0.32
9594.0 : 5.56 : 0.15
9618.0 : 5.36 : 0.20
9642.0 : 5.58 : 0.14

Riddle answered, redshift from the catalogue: 0.00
